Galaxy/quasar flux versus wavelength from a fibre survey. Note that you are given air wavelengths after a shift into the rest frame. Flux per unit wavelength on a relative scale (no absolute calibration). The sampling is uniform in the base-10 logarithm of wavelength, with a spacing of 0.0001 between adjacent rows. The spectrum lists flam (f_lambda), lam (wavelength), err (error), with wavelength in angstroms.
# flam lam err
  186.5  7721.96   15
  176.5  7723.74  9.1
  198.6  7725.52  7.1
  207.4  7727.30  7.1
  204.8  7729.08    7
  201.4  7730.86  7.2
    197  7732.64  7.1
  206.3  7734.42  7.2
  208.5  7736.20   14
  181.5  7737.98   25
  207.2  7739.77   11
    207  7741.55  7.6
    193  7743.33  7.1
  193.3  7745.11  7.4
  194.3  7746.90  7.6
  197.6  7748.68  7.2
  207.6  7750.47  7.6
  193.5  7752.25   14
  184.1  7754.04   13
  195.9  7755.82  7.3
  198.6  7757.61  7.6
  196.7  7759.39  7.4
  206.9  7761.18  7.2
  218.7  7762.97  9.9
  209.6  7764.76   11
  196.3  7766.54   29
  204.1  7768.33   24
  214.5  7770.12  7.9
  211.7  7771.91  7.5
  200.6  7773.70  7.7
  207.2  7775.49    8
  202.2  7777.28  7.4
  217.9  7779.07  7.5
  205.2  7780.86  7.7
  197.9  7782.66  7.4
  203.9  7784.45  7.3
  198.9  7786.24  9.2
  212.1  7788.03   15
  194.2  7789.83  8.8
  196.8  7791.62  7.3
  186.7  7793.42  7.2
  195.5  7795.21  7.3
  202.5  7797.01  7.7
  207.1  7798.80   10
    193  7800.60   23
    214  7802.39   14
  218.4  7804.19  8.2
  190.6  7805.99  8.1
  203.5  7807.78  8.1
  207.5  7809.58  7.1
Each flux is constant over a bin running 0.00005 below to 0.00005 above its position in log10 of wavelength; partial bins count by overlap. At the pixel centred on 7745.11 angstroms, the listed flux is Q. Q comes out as 193.3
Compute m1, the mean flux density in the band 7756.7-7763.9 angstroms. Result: 205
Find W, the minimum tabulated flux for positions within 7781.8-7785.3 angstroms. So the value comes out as 197.9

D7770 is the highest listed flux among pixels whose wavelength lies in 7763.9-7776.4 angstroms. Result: 214.5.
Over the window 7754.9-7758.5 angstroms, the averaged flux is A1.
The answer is 197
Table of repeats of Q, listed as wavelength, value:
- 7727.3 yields 207.4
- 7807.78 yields 203.5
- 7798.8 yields 207.1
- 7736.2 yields 208.5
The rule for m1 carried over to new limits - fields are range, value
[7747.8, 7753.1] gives 200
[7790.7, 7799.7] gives 198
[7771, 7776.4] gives 207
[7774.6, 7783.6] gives 206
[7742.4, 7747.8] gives 194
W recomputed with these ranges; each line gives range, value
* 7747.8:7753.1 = 193.5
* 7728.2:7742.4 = 181.5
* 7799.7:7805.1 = 193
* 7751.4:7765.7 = 184.1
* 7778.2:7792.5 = 194.2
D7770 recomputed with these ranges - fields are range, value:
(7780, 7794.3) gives 212.1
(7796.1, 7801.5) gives 207.1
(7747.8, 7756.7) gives 207.6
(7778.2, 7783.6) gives 217.9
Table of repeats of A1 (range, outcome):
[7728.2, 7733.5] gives 201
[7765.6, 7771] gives 205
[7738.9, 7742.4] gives 207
